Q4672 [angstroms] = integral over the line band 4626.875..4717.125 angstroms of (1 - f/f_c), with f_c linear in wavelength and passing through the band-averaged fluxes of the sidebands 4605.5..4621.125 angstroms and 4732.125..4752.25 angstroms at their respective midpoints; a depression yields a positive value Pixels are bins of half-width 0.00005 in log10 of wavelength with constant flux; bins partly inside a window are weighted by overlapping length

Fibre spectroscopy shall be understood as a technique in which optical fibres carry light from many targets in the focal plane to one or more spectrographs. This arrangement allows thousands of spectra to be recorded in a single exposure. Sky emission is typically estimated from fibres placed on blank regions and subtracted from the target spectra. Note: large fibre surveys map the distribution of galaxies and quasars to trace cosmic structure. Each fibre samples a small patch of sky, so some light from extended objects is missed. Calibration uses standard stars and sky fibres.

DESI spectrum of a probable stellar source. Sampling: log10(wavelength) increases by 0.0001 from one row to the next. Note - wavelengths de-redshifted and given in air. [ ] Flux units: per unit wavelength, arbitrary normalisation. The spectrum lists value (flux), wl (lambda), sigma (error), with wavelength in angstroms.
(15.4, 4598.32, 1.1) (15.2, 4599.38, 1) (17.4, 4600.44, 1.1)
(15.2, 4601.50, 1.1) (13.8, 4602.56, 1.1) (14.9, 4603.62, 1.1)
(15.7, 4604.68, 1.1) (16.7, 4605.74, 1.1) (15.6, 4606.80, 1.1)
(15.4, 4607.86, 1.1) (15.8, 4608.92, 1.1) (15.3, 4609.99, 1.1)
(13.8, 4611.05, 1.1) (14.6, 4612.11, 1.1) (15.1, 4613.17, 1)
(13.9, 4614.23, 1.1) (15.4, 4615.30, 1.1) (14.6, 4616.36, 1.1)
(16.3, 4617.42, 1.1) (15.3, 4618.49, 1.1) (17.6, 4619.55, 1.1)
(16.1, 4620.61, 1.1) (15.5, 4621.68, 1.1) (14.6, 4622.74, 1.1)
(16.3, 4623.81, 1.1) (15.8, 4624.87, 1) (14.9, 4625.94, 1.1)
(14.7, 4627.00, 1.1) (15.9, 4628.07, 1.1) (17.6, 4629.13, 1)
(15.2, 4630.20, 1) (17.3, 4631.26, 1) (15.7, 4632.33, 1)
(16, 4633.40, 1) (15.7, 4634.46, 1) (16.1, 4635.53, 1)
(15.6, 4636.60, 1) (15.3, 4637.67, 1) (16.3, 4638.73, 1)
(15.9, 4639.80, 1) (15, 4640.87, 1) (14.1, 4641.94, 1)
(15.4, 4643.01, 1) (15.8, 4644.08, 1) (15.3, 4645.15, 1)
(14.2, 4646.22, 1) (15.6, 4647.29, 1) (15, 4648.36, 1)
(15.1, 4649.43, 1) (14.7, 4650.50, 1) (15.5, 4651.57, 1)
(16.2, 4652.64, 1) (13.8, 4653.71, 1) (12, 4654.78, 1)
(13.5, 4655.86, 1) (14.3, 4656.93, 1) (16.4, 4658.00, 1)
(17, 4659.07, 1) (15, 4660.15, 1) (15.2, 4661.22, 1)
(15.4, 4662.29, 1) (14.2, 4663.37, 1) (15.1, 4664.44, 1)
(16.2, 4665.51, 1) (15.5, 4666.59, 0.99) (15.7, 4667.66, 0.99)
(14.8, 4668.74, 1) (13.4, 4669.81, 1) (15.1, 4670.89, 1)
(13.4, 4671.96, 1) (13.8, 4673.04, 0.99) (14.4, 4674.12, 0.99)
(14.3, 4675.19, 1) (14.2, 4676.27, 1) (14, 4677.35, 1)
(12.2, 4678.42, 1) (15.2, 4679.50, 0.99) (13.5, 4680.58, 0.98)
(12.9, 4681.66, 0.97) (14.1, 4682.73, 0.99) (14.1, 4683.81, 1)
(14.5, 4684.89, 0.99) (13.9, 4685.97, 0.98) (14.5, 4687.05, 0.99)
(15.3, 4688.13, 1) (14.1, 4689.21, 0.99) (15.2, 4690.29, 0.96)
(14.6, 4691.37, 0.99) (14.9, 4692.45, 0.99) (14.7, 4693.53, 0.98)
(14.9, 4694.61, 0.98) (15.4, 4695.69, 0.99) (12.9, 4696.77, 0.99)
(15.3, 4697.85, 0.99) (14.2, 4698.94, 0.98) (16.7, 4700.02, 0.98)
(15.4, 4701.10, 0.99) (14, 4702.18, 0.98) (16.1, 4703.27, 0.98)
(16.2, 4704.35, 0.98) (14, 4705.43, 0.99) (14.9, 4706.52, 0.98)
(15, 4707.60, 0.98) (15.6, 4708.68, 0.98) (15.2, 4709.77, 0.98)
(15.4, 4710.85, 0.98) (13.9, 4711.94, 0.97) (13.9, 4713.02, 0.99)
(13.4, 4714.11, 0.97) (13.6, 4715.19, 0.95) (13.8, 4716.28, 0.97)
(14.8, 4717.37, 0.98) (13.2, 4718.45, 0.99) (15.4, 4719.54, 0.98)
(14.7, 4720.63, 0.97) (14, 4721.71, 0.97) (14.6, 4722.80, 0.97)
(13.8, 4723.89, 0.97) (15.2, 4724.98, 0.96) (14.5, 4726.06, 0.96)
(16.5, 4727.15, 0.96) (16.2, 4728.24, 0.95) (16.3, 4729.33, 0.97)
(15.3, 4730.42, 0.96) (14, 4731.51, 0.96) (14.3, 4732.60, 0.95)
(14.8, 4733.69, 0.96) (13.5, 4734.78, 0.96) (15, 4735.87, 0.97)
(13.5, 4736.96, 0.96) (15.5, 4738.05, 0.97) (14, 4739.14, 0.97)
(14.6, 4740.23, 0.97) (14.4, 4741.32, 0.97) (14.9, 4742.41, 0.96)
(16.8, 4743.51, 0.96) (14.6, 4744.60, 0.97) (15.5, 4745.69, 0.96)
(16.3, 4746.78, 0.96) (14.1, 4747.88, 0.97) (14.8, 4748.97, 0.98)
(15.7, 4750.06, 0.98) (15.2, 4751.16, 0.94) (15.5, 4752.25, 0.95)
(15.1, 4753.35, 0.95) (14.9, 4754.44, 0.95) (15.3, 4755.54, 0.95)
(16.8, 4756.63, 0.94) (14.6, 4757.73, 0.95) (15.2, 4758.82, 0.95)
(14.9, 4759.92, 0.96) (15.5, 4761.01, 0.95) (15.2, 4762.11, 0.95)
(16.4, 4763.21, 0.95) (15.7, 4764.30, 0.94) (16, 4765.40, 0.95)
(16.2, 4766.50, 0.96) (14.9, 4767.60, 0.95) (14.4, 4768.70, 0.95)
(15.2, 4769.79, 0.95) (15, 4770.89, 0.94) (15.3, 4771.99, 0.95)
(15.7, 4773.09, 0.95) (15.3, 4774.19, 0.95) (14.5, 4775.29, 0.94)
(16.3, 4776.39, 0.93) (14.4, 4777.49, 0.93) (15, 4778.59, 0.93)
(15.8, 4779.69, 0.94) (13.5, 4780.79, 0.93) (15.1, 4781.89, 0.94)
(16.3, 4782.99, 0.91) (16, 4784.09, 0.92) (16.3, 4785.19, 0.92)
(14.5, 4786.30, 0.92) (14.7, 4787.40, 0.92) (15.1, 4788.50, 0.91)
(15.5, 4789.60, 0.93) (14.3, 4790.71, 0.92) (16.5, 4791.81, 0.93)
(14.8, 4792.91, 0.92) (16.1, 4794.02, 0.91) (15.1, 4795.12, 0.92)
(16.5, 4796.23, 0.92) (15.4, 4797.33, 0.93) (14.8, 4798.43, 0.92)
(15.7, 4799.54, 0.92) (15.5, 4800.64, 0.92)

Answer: 1.8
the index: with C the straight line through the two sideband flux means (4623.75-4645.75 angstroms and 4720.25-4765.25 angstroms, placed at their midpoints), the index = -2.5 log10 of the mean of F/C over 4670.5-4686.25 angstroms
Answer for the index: 0.11 mag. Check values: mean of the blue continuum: 15.7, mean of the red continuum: 15.1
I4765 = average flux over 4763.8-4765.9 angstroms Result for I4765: 15.8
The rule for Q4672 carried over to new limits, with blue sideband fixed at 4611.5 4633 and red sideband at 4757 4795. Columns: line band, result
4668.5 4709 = 2.54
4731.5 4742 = 0.68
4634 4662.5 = 0.74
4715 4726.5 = 0.80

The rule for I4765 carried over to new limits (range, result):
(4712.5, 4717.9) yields 13.9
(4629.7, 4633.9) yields 16.1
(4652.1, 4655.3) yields 14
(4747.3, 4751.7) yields 14.9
